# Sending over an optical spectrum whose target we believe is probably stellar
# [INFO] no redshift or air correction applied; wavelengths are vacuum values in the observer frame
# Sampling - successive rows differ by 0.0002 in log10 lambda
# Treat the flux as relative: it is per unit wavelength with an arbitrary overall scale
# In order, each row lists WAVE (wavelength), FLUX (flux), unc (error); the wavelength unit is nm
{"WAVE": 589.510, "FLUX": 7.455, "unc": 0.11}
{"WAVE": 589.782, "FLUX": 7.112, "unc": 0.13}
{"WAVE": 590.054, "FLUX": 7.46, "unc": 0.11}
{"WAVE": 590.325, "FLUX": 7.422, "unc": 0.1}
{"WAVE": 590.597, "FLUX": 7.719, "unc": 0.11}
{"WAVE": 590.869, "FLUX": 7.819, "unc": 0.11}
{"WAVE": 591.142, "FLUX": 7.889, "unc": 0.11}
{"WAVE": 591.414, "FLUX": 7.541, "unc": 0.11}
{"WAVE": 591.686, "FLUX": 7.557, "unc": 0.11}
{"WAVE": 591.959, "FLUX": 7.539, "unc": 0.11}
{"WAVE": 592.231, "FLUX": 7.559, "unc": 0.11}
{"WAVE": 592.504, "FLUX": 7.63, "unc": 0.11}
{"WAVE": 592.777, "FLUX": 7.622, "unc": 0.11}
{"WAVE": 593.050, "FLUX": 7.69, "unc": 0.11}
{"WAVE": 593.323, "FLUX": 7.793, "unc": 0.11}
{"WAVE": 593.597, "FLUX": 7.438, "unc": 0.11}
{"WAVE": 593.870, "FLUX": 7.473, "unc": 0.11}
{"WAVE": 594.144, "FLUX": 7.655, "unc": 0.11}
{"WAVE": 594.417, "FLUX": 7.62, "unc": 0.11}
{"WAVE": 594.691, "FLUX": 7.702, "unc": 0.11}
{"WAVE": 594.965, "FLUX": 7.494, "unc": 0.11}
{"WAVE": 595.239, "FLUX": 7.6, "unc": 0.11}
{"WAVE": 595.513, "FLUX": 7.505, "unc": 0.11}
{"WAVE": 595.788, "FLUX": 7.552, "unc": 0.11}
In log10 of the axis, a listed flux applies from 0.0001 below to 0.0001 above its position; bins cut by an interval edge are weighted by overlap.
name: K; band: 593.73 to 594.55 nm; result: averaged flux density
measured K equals 7.59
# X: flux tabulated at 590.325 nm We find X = 7.422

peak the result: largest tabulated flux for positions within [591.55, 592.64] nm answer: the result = 7.63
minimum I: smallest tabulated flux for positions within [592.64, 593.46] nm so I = 7.622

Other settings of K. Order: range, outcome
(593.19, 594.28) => 7.58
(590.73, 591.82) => 7.7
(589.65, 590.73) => 7.43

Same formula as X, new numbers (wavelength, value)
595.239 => 7.6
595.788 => 7.552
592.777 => 7.622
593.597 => 7.438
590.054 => 7.46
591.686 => 7.557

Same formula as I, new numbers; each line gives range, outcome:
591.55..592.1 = 7.539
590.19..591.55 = 7.422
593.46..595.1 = 7.438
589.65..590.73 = 7.112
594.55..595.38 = 7.494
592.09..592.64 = 7.559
